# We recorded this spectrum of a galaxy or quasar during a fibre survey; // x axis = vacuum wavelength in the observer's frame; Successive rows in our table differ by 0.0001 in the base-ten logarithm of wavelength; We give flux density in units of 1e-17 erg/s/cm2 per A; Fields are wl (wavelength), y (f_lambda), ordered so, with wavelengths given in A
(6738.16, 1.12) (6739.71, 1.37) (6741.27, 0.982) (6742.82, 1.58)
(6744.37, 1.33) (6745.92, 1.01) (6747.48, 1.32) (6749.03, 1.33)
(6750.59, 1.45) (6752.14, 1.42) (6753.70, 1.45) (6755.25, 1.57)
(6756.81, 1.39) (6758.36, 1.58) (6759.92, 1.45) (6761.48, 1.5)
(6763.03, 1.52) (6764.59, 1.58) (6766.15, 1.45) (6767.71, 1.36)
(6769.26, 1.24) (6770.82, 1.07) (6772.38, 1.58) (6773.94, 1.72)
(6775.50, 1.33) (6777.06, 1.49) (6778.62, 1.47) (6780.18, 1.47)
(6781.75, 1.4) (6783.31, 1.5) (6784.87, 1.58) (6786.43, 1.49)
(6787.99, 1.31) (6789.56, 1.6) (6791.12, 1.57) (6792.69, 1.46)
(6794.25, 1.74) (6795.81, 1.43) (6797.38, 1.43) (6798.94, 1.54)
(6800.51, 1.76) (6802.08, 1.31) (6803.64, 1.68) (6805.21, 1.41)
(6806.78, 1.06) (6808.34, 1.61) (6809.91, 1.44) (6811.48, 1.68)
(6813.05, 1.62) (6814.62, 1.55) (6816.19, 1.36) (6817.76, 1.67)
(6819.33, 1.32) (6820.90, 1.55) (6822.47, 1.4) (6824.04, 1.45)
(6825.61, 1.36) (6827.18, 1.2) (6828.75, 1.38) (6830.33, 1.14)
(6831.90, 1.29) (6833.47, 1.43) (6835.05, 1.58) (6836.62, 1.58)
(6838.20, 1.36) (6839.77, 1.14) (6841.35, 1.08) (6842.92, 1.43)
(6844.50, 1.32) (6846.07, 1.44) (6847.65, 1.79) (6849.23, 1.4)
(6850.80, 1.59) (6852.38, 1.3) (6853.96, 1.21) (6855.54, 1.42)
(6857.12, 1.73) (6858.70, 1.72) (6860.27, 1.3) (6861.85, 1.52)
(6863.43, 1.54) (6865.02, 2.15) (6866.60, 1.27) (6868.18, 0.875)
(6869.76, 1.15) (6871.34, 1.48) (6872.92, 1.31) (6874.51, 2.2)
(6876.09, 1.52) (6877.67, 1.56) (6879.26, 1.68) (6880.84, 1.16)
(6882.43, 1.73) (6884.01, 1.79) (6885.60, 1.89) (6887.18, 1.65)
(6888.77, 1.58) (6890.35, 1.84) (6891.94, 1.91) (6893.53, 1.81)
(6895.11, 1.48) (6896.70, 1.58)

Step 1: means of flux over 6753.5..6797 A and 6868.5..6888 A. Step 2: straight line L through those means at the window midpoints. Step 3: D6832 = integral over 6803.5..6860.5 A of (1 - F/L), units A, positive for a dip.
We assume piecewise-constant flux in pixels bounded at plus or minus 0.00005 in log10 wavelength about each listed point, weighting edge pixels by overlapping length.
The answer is 3.7 A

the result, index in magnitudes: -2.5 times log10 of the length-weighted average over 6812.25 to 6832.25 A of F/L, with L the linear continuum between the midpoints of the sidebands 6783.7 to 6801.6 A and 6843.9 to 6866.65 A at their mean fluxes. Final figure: 0.088 mag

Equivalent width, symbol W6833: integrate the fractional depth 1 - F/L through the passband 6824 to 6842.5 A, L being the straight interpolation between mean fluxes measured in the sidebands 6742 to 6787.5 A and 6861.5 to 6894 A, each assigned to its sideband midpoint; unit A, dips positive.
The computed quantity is 2.5 A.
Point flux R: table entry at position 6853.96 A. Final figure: 1.21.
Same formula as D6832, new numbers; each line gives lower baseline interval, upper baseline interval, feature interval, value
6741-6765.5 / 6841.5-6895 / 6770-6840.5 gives 0.8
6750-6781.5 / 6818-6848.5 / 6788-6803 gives -1.1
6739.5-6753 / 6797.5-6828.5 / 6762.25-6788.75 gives -1.3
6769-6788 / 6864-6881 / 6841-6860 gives 0.4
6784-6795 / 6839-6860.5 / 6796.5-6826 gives 0.2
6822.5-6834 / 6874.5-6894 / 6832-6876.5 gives 1.2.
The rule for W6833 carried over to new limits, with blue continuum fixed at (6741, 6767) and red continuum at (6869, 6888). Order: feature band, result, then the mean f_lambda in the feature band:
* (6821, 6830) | 0.9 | 1.36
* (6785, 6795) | -0.4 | 1.53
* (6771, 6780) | -0.2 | 1.49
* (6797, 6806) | -0.3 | 1.53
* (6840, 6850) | 1.0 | 1.39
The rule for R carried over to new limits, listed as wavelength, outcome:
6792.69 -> 1.46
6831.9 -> 1.29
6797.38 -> 1.43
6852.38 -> 1.3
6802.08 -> 1.31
